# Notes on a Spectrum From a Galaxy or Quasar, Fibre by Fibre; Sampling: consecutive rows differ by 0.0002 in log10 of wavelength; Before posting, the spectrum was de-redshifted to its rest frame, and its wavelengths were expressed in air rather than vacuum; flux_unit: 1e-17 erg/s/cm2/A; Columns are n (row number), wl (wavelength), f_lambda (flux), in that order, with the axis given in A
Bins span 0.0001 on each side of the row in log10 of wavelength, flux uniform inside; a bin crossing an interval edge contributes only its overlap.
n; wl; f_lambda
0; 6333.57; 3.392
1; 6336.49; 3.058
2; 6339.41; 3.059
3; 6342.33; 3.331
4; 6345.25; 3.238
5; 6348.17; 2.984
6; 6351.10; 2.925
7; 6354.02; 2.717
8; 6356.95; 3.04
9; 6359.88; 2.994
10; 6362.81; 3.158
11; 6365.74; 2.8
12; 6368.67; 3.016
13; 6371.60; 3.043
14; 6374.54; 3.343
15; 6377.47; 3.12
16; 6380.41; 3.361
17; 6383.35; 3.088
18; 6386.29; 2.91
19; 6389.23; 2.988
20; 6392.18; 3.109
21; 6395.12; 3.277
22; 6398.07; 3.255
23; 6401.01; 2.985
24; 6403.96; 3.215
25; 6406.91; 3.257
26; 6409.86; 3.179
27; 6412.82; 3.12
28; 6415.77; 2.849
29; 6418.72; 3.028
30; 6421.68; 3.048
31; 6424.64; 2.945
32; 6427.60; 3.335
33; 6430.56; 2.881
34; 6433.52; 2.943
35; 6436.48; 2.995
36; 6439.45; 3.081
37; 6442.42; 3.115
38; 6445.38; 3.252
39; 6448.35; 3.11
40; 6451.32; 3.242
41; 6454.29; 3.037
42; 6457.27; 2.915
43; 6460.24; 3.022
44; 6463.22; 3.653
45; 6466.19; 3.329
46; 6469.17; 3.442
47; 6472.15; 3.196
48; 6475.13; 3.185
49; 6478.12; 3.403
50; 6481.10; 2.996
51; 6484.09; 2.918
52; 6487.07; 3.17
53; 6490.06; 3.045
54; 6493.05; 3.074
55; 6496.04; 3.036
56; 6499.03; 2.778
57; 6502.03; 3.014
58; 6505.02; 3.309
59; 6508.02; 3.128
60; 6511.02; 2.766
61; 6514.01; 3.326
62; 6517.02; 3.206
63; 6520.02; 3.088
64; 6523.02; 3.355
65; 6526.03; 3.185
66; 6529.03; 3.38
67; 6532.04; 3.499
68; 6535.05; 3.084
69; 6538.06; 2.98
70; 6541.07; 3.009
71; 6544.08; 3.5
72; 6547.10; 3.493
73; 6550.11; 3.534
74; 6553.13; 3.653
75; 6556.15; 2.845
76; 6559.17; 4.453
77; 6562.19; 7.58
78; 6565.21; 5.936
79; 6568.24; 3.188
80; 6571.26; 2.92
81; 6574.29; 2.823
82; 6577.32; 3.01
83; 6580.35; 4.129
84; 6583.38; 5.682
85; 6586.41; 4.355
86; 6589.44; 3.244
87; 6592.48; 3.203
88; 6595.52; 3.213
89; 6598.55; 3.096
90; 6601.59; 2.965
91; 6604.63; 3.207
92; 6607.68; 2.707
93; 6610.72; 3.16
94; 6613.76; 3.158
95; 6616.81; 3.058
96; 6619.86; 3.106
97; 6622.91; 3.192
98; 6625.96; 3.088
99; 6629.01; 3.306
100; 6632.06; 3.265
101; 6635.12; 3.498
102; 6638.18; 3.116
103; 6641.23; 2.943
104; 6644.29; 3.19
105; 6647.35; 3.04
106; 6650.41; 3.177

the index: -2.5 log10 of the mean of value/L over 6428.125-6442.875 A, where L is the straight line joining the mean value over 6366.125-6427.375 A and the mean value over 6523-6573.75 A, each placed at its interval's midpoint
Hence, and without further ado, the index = 0.087 mag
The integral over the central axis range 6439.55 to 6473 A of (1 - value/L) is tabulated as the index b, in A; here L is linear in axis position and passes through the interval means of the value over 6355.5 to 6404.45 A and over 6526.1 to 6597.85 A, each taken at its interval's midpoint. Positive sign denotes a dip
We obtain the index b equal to 1.7 A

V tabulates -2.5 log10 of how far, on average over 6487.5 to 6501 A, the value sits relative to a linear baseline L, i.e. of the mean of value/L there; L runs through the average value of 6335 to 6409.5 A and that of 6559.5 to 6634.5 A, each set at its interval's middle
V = 0.13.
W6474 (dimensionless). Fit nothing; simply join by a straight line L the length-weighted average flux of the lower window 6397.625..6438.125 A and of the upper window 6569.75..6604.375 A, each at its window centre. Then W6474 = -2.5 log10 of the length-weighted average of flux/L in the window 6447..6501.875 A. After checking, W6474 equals 0.03 mag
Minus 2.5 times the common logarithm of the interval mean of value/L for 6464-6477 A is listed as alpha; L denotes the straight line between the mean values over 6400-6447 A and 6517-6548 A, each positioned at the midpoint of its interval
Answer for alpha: -0.05 mag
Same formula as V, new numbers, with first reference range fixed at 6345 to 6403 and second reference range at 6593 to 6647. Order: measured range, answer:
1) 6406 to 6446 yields 0.00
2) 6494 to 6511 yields 0.03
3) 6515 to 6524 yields -0.04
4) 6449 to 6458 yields 0.00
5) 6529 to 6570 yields -0.24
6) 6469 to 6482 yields -0.05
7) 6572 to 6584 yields -0.19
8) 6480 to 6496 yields 0.02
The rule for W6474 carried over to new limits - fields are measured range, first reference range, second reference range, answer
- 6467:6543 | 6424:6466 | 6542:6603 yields 0.10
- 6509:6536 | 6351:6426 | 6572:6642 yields 0.01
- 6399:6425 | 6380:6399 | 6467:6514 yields 0.01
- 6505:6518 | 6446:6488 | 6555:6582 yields 0.15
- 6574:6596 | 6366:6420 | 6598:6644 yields -0.21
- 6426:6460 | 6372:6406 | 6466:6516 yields 0.02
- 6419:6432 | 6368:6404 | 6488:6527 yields 0.03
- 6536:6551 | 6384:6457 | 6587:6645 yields -0.05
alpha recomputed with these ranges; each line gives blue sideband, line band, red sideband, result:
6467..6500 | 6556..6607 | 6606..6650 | -0.23 mag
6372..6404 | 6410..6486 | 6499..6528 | 0.01 mag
